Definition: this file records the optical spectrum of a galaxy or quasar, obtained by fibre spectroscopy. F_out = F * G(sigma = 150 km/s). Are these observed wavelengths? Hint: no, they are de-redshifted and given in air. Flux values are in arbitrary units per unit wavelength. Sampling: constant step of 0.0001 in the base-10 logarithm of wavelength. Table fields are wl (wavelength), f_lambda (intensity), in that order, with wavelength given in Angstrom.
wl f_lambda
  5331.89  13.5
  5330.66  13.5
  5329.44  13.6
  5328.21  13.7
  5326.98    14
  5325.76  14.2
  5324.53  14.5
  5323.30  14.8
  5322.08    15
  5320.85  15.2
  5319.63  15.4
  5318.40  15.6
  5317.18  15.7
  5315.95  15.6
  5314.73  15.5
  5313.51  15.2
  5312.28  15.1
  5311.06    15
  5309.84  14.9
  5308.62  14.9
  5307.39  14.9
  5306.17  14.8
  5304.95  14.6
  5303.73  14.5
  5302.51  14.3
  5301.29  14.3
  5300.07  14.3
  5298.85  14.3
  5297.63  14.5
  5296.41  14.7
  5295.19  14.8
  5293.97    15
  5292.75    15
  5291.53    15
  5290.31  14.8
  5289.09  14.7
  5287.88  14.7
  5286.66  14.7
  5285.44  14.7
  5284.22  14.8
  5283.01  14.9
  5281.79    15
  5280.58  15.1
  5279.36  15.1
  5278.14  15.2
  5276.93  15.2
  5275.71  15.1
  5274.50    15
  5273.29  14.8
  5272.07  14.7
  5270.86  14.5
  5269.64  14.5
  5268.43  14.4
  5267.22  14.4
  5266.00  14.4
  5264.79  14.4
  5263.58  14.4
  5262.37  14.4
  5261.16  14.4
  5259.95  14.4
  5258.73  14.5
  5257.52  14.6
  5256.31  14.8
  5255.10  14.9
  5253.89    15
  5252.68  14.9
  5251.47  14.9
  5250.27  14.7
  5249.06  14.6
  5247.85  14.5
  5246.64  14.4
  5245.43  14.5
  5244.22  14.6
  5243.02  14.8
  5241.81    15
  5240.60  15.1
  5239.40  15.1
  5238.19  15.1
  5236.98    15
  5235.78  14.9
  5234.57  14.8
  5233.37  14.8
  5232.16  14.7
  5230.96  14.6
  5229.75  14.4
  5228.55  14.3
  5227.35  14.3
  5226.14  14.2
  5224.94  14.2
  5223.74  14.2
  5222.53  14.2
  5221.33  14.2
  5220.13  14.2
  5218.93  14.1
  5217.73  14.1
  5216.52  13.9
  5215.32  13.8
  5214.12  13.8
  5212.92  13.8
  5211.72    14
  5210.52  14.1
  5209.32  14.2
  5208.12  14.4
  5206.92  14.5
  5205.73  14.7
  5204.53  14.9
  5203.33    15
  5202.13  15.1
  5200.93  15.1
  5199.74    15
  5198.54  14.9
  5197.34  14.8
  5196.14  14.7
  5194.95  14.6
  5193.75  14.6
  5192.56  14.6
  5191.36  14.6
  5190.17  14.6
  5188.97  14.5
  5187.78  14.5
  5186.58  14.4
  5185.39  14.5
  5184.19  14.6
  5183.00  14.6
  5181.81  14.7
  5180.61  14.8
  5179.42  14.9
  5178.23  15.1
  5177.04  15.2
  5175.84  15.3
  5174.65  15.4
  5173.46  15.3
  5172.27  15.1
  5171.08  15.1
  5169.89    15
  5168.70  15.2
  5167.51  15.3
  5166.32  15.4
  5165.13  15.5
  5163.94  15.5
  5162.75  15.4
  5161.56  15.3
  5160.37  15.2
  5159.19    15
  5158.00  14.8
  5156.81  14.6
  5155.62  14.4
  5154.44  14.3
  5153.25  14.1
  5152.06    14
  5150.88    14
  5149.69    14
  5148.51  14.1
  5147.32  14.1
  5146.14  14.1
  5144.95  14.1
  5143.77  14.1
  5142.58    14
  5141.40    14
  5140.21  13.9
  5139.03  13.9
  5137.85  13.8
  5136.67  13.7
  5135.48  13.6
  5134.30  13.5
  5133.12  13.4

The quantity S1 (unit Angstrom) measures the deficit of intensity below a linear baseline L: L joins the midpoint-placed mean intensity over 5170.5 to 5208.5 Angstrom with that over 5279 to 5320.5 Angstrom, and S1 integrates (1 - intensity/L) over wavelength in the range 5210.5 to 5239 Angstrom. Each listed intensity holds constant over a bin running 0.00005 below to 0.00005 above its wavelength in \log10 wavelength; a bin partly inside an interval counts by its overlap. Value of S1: 1.0 Angstrom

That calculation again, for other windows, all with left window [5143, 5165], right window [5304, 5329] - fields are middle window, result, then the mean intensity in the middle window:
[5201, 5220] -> 0.4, 14.3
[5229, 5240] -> -0.1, 14.8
